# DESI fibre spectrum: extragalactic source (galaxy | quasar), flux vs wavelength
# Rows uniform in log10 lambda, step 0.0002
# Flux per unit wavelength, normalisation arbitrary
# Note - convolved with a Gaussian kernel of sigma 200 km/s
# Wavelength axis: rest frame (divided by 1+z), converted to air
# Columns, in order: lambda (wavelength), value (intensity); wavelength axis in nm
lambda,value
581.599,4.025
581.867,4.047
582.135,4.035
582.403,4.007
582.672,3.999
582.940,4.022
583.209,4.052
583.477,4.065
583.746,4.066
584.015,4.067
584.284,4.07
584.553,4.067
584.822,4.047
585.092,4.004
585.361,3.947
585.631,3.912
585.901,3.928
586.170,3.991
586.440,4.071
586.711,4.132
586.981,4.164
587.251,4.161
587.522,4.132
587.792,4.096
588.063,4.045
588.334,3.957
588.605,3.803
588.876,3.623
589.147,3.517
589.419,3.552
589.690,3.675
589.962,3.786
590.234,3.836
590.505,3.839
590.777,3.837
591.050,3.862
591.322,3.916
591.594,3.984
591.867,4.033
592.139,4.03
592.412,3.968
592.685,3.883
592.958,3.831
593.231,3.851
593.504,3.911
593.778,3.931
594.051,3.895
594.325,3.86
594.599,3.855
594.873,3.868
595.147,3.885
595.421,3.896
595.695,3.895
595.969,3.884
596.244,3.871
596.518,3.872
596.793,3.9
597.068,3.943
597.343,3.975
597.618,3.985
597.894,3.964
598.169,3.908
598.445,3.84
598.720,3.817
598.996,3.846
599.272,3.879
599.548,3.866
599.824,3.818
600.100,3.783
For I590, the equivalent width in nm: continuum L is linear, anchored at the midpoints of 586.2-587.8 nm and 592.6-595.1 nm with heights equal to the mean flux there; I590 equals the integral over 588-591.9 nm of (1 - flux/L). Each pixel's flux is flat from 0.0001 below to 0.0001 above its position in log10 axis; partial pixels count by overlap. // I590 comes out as 0.20 nm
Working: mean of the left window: 4.12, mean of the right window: 3.88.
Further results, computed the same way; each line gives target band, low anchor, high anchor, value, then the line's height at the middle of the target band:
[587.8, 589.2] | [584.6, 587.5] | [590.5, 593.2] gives 0.05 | 3.99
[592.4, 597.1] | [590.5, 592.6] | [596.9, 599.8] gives 0.04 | 3.92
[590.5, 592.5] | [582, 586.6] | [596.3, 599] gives 0.01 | 3.96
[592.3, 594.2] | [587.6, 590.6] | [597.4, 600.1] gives -0.03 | 3.83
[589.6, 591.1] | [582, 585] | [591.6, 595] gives 0.05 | 3.95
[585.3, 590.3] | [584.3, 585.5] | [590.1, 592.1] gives 0.07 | 3.97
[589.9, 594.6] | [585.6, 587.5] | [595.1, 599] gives 0.09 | 3.98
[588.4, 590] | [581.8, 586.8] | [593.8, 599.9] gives 0.12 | 3.97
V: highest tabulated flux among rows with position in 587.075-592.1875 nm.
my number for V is 4.161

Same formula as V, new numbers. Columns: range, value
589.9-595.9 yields 4.033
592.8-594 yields 3.931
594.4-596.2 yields 3.896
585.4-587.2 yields 4.164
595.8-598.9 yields 3.985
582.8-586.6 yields 4.071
